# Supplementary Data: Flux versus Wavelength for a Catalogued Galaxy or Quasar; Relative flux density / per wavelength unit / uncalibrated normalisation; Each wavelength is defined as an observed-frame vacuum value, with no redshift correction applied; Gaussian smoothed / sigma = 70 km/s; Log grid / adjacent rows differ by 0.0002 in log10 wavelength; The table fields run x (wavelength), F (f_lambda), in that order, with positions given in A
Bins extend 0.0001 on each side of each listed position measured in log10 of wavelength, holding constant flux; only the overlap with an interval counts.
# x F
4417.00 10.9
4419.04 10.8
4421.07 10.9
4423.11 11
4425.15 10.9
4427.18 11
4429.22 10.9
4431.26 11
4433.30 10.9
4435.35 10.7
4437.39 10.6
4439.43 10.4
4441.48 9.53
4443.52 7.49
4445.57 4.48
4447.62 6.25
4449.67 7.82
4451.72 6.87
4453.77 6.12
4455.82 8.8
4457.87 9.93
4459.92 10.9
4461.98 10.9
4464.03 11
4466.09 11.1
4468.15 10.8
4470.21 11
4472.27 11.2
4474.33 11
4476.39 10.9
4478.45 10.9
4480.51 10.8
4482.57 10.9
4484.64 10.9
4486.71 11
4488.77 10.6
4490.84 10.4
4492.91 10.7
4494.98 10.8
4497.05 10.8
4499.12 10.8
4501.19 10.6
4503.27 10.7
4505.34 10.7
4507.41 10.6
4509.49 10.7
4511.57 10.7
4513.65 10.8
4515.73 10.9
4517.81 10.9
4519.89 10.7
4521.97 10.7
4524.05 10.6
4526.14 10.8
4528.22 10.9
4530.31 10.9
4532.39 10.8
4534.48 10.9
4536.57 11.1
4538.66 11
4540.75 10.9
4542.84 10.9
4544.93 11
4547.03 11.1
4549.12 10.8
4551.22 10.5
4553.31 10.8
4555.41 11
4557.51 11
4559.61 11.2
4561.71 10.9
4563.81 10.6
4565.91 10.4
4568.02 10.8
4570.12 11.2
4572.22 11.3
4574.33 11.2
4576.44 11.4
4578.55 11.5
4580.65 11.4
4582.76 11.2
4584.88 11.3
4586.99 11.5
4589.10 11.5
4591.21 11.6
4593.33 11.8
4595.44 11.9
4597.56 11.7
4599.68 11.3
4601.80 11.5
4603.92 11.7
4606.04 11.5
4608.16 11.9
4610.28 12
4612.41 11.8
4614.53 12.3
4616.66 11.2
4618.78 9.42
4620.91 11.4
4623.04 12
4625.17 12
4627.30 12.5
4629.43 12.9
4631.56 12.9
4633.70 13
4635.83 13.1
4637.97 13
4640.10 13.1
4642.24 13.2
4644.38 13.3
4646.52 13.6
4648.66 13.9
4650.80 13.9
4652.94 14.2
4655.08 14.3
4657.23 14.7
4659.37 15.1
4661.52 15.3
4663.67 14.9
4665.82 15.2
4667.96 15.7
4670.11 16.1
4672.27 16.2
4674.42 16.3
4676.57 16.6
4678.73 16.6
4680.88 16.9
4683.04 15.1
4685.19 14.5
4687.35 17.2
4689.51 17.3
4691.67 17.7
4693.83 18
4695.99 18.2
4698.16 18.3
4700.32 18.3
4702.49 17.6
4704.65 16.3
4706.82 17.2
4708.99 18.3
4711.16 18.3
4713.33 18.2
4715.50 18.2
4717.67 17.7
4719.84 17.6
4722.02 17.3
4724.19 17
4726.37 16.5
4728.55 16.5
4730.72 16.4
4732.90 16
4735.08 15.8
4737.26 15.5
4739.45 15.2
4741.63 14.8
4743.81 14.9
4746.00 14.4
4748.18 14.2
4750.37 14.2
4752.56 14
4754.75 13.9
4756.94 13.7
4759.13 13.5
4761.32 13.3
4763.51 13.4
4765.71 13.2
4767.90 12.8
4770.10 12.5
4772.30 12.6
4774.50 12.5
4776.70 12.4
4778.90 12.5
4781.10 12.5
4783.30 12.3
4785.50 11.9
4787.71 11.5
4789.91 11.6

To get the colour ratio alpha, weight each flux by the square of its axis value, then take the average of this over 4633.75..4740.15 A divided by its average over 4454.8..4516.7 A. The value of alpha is 1.63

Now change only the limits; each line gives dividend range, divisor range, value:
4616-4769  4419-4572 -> 1.58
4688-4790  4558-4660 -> 1.33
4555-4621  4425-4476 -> 1.25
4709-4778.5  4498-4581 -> 1.51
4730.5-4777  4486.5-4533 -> 1.45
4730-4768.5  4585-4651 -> 1.25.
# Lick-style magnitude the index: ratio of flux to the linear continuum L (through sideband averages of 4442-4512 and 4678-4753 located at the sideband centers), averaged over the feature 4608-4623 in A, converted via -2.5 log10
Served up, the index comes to 0.20 mag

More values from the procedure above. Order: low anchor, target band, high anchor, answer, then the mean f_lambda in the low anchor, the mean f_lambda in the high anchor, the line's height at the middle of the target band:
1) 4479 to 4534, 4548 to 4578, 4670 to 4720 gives 0.161 mag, 10.8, 17.2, 12.7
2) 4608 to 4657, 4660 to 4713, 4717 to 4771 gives -0.211 mag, 12.7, 15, 13.8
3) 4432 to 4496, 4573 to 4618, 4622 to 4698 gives 0.145 mag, 9.87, 14.9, 13.2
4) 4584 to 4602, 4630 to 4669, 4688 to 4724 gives 0.050 mag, 11.6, 17.8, 14.7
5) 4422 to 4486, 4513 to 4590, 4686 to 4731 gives 0.166 mag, 9.91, 17.5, 12.8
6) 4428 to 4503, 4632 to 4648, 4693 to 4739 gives 0.144 mag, 10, 17.3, 15.1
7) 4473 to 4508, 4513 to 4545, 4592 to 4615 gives 0.024 mag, 10.8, 11.7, 11.1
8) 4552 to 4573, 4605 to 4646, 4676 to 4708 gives 0.138 mag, 10.9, 17.1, 13.9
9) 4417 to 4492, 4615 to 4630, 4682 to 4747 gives 0.235 mag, 10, 16.8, 14.4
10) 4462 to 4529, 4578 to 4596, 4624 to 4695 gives 0.135 mag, 10.8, 14.8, 13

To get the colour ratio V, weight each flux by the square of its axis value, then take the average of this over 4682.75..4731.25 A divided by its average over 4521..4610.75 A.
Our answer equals 1.65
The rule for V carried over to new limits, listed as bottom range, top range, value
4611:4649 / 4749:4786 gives 1.11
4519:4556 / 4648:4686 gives 1.49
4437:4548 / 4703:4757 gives 1.74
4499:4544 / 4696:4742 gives 1.72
